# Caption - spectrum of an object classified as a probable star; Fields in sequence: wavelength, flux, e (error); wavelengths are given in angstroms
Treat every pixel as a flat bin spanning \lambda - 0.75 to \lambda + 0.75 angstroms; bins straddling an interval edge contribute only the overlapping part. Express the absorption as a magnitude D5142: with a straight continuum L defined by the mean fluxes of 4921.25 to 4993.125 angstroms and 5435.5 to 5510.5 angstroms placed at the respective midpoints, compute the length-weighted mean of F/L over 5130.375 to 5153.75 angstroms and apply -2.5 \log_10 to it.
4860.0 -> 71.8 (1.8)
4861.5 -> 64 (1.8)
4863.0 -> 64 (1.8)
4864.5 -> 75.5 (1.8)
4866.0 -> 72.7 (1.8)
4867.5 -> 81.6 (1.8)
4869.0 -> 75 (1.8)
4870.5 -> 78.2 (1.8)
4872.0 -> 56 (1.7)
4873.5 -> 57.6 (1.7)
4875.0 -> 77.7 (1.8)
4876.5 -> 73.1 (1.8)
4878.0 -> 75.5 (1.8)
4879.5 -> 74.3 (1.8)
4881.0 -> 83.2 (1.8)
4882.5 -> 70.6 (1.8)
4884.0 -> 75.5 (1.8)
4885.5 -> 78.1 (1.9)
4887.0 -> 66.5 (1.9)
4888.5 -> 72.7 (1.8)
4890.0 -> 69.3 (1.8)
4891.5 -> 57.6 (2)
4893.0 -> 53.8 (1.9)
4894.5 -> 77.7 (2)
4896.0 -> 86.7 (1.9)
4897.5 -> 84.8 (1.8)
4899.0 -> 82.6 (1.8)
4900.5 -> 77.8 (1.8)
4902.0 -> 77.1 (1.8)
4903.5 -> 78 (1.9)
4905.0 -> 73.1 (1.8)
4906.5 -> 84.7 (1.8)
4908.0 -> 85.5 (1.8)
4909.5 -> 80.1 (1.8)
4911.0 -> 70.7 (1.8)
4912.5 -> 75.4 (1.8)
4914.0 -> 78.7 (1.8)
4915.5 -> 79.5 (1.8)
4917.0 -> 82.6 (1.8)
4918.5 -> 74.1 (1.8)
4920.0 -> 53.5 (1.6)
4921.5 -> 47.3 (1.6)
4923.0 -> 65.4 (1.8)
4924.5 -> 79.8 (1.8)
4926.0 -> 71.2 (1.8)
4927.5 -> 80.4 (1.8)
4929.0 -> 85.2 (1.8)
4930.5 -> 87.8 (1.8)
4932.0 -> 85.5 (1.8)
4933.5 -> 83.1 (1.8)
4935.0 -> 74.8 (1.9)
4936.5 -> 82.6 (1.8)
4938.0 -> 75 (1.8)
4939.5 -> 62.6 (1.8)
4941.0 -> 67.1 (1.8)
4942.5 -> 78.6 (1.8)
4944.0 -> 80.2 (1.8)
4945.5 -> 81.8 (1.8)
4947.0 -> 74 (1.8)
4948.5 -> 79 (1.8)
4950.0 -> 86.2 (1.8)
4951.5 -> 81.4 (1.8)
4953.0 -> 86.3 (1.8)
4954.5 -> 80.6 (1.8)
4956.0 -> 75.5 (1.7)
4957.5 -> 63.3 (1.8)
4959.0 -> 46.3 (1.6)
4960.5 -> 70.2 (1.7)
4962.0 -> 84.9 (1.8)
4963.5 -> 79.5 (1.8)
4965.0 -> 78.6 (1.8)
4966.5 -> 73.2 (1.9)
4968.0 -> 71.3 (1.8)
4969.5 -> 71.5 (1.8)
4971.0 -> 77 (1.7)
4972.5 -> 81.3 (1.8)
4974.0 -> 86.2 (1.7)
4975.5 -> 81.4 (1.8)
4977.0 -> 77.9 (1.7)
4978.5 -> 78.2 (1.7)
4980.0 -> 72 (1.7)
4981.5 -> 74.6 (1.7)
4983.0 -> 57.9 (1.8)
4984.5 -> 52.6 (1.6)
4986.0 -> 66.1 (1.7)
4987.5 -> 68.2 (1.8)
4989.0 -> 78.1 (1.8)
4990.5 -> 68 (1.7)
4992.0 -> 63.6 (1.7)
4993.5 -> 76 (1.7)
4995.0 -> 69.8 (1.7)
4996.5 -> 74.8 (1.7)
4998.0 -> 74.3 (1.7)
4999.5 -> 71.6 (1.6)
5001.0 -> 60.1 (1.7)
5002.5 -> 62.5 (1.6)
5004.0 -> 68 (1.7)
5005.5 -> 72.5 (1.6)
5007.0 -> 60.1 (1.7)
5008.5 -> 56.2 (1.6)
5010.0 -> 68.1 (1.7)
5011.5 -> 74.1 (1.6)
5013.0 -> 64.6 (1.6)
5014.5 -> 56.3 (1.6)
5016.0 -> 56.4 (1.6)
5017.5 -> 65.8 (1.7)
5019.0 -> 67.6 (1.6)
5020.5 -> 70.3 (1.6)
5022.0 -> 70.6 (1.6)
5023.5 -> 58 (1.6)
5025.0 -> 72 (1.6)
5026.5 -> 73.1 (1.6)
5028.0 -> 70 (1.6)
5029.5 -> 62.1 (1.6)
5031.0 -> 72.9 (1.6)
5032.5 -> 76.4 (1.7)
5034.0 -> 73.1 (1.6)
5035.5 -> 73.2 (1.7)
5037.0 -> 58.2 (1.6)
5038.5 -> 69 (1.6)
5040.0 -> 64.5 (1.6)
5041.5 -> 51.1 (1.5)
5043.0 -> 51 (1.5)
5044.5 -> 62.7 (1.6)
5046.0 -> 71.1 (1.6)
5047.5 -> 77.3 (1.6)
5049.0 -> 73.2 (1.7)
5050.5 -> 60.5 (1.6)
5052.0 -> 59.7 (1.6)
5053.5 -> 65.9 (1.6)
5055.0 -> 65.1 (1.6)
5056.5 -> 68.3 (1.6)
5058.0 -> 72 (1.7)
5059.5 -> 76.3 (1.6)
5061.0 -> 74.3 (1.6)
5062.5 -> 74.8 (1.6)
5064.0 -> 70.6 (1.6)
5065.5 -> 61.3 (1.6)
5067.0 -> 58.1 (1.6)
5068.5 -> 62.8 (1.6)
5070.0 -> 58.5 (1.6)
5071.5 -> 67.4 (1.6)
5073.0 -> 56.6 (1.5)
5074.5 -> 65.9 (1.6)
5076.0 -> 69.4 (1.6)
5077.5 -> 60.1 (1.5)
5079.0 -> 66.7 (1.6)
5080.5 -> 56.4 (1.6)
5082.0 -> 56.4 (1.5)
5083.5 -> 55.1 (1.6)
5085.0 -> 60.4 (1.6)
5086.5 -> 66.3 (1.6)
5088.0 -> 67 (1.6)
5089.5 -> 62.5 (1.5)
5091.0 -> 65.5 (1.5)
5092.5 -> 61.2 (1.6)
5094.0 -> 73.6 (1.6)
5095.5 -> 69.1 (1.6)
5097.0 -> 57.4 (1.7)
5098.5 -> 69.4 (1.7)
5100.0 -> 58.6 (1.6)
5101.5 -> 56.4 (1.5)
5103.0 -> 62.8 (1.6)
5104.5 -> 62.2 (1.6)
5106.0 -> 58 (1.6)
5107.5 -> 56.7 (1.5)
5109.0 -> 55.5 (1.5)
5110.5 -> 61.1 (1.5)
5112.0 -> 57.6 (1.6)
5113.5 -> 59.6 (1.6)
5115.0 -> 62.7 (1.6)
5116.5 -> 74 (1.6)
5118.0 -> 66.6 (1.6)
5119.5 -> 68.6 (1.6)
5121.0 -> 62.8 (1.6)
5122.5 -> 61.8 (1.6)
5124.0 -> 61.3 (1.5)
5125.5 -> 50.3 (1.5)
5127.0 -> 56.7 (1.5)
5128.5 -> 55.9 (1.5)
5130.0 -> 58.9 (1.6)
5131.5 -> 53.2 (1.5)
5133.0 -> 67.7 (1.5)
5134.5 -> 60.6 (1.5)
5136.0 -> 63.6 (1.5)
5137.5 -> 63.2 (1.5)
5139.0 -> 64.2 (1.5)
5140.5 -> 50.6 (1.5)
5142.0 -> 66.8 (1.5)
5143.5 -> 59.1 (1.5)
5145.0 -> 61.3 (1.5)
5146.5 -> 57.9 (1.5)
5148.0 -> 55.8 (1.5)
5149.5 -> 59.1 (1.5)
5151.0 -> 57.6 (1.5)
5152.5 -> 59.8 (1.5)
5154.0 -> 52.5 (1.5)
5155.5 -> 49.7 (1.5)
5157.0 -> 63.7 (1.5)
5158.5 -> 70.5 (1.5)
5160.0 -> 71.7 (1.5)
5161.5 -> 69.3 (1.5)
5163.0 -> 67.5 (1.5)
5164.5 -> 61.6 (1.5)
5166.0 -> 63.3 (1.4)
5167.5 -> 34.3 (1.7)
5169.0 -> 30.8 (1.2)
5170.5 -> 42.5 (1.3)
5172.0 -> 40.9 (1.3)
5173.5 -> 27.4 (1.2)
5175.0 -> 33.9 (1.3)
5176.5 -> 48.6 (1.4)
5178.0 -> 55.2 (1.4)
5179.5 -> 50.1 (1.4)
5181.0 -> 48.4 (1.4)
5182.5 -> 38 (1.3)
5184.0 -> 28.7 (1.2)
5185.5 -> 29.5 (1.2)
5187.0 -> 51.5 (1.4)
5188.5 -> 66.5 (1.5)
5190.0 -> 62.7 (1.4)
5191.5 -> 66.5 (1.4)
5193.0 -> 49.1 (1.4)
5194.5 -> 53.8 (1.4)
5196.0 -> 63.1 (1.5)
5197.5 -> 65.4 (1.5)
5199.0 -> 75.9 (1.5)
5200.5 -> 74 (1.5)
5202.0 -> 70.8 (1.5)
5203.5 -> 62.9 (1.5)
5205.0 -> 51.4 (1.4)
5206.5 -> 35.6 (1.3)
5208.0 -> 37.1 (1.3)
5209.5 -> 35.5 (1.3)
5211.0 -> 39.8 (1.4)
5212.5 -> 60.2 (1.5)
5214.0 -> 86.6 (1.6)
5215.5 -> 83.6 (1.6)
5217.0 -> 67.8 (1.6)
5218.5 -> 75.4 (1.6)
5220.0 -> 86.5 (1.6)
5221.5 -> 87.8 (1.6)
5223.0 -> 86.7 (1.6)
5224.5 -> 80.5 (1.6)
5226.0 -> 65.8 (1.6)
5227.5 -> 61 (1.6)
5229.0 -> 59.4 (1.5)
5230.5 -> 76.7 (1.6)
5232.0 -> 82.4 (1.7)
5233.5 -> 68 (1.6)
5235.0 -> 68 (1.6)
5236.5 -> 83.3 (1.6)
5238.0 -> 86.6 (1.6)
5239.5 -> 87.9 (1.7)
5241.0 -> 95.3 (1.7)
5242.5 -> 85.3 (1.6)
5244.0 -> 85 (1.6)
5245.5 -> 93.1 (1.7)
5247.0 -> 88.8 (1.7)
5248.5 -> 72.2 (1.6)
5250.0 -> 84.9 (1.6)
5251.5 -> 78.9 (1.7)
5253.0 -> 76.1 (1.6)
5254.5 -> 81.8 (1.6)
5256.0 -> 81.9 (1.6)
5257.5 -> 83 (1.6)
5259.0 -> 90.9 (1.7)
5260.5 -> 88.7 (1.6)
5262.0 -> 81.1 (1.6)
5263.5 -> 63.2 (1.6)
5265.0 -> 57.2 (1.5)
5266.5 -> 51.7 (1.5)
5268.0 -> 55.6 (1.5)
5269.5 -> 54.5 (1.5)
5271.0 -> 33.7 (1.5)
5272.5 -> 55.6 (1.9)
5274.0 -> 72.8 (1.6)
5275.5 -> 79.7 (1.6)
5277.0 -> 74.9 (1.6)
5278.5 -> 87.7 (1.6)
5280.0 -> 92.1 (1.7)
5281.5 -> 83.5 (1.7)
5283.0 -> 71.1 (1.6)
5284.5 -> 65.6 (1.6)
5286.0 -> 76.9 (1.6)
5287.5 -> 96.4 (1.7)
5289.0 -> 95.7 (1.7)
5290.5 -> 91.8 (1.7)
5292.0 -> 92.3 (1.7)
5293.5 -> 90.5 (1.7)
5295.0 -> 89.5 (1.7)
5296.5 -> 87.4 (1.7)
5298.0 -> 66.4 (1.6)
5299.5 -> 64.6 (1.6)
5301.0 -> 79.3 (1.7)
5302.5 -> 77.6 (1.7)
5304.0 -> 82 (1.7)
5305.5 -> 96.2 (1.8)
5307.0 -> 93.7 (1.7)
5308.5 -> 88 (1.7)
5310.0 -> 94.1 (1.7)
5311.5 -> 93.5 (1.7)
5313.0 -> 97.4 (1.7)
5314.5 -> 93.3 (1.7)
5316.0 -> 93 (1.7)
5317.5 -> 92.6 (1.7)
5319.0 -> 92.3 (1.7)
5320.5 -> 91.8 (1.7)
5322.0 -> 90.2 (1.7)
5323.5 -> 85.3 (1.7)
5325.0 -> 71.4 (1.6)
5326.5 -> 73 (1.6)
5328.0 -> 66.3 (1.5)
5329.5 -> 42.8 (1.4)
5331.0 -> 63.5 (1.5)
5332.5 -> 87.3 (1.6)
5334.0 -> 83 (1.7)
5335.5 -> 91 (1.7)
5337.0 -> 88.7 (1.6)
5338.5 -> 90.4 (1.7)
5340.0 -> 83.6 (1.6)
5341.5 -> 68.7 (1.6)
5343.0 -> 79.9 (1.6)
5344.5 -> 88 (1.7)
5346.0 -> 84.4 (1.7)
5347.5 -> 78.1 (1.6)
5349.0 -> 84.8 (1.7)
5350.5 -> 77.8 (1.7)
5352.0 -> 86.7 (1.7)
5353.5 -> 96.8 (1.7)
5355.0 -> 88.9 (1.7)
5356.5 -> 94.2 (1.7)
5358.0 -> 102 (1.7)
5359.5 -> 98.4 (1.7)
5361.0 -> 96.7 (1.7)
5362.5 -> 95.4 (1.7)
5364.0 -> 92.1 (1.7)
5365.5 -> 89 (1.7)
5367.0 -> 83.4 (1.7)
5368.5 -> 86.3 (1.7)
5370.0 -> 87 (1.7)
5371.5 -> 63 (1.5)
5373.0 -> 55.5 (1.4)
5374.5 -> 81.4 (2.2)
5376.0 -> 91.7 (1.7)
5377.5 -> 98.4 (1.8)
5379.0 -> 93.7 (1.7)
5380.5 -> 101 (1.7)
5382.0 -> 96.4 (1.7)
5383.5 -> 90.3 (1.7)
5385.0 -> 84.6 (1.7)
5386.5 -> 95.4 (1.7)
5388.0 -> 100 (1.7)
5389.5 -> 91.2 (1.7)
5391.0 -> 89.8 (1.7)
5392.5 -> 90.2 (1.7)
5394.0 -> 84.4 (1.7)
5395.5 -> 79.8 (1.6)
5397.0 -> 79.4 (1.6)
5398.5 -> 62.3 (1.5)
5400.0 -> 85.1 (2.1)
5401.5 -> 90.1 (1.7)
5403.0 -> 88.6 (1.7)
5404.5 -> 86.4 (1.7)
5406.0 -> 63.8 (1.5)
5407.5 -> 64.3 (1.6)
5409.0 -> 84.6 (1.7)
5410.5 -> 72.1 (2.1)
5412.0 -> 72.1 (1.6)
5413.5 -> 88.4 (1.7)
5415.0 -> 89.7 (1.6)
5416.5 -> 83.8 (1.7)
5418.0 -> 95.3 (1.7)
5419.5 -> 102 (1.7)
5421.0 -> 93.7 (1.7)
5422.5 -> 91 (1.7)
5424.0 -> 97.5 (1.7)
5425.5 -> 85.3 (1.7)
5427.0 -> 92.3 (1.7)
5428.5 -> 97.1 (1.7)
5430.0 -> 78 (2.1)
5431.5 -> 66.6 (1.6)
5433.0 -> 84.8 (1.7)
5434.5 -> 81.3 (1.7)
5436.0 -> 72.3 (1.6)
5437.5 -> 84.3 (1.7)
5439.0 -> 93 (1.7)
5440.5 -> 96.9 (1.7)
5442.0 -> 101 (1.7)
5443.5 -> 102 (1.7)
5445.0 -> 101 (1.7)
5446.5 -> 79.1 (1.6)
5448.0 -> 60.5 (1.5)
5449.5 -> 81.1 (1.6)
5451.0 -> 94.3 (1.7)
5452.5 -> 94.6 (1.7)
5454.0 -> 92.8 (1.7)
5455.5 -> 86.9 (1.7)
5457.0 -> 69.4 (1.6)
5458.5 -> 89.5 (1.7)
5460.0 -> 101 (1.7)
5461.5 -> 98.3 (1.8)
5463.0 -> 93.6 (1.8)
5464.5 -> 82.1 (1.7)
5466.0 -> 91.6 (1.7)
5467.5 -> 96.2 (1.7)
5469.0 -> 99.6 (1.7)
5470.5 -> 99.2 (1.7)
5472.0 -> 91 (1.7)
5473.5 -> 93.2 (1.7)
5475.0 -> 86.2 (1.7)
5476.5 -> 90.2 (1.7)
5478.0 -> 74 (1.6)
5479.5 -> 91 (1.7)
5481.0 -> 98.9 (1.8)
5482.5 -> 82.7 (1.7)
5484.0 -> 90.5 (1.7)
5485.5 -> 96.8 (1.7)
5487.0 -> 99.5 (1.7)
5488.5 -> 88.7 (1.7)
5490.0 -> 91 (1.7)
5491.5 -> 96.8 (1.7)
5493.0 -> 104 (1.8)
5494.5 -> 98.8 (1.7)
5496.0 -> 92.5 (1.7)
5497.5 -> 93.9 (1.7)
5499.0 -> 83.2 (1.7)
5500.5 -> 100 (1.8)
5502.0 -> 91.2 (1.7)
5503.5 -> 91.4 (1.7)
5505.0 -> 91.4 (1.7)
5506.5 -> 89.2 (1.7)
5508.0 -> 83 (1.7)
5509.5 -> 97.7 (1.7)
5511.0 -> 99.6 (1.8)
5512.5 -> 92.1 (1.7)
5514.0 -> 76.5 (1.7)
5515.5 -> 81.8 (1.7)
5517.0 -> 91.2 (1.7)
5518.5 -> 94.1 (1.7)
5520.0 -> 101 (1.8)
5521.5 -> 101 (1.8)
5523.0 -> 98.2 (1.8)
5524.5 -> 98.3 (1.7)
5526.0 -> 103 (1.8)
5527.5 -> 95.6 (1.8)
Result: 0.32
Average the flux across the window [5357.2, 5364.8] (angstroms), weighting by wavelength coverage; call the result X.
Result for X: 96.8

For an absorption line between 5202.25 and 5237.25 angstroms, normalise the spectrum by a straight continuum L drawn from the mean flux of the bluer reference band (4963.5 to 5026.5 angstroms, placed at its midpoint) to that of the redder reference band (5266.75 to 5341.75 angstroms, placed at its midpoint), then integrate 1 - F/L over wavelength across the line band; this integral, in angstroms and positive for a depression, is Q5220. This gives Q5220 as 4.7 angstroms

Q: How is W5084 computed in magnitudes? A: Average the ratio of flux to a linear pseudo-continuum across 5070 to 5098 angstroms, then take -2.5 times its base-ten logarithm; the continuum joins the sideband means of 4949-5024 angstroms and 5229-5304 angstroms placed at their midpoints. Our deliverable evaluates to 0.16 mag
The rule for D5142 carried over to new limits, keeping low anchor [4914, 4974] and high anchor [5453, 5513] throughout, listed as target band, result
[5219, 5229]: 0.10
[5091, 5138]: 0.29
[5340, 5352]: 0.09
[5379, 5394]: -0.05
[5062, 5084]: 0.26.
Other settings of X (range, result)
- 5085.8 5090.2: 65.3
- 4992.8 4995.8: 72.9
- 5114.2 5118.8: 67.7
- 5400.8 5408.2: 78.7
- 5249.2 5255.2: 80.3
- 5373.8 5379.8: 91.5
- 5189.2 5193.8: 59.4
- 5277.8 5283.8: 83.4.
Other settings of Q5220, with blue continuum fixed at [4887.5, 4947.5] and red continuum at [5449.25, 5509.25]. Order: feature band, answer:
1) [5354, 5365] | -0.9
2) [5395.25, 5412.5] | 2.3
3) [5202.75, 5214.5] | 4.7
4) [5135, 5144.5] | 2.4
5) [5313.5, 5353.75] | 2.4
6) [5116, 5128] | 2.8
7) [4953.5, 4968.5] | 0.8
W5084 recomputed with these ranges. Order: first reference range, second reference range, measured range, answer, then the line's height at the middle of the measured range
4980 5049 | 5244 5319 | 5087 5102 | 0.11 mag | 70.9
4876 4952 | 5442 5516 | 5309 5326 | -0.04 mag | 86.6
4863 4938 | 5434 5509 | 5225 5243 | 0.10 mag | 84.1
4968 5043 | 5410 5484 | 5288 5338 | -0.03 mag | 82.5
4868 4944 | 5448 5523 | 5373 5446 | 0.03 mag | 89.3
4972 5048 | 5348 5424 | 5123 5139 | 0.24 mag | 74.2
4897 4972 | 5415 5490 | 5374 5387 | -0.06 mag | 87.8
